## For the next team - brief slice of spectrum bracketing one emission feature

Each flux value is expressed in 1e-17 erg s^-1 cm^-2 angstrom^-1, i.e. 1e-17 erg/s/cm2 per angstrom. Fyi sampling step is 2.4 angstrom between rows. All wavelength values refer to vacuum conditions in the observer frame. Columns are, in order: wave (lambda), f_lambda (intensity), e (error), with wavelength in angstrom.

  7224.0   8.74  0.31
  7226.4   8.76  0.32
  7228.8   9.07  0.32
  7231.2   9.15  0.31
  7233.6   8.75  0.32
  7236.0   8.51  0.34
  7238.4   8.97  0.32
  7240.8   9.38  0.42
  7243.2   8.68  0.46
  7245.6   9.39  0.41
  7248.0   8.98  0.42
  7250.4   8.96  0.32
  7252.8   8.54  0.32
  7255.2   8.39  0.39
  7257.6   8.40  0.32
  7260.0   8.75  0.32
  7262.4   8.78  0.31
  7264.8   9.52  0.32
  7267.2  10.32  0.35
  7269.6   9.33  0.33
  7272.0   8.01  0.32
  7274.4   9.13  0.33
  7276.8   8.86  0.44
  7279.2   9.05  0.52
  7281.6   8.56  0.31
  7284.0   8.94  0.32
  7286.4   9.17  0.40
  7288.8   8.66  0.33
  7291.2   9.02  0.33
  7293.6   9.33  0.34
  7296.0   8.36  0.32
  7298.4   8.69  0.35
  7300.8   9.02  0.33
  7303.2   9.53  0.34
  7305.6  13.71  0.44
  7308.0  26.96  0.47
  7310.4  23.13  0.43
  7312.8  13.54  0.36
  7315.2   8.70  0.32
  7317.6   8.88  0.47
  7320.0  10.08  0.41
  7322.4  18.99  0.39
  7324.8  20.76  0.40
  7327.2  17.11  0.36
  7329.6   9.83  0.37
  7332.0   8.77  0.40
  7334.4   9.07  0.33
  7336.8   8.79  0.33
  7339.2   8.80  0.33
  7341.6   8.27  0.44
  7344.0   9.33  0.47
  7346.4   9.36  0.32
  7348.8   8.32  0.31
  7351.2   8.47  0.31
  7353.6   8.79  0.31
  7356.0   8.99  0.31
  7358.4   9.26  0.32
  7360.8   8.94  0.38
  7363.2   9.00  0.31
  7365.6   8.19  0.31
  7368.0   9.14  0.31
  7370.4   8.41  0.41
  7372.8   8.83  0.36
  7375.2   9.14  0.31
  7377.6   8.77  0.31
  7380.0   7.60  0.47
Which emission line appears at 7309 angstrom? [S II] 6716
